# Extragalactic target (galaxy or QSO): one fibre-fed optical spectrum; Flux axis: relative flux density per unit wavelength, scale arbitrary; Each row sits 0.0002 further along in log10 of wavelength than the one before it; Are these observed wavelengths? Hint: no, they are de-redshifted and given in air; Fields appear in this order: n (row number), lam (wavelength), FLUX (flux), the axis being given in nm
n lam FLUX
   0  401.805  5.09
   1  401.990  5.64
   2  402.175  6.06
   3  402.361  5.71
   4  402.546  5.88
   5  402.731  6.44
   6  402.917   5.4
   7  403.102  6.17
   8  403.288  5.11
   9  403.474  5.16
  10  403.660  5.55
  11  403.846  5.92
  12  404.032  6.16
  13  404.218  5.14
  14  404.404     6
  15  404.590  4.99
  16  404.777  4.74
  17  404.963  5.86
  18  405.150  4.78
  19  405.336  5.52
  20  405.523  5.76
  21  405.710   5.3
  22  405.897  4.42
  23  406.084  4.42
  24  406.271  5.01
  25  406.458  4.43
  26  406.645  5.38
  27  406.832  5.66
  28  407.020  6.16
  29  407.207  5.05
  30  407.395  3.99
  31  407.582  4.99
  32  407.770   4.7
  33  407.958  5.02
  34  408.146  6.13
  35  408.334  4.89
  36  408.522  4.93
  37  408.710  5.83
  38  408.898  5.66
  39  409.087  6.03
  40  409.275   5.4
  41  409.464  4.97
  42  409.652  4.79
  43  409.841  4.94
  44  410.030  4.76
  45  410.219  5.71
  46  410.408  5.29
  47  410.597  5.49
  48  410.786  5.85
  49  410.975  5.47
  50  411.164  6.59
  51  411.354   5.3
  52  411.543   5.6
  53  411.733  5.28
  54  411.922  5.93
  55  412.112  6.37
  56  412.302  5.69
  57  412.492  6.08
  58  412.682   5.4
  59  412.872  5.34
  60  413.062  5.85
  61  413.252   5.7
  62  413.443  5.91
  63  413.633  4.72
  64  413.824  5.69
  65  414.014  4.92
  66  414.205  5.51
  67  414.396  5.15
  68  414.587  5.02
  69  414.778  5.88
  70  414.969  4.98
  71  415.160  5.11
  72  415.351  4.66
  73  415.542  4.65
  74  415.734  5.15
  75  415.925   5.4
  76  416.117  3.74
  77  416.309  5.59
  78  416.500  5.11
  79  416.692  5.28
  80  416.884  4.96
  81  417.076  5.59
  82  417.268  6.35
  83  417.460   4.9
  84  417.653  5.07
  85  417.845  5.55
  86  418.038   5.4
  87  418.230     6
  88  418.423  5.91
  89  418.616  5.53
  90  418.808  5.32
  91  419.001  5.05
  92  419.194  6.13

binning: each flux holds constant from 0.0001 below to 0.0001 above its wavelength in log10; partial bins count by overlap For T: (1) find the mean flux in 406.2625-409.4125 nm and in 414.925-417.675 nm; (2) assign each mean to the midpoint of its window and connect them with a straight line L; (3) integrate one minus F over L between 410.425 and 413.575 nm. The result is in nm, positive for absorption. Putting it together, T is -0.33 nm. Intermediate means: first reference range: 5.25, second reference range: 5.11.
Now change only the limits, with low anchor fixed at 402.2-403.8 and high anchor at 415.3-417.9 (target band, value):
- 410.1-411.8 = -0.08 nm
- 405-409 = 0.27 nm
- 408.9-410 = 0.04 nm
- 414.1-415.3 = -0.01 nm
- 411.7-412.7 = -0.10 nm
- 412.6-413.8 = -0.05 nm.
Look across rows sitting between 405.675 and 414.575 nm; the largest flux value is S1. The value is 6.59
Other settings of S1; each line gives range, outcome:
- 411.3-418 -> 6.37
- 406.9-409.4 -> 6.16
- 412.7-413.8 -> 5.91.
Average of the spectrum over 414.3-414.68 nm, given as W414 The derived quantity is 5.08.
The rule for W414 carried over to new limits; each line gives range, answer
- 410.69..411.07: 5.67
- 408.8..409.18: 5.84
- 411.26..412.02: 5.53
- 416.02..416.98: 4.94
